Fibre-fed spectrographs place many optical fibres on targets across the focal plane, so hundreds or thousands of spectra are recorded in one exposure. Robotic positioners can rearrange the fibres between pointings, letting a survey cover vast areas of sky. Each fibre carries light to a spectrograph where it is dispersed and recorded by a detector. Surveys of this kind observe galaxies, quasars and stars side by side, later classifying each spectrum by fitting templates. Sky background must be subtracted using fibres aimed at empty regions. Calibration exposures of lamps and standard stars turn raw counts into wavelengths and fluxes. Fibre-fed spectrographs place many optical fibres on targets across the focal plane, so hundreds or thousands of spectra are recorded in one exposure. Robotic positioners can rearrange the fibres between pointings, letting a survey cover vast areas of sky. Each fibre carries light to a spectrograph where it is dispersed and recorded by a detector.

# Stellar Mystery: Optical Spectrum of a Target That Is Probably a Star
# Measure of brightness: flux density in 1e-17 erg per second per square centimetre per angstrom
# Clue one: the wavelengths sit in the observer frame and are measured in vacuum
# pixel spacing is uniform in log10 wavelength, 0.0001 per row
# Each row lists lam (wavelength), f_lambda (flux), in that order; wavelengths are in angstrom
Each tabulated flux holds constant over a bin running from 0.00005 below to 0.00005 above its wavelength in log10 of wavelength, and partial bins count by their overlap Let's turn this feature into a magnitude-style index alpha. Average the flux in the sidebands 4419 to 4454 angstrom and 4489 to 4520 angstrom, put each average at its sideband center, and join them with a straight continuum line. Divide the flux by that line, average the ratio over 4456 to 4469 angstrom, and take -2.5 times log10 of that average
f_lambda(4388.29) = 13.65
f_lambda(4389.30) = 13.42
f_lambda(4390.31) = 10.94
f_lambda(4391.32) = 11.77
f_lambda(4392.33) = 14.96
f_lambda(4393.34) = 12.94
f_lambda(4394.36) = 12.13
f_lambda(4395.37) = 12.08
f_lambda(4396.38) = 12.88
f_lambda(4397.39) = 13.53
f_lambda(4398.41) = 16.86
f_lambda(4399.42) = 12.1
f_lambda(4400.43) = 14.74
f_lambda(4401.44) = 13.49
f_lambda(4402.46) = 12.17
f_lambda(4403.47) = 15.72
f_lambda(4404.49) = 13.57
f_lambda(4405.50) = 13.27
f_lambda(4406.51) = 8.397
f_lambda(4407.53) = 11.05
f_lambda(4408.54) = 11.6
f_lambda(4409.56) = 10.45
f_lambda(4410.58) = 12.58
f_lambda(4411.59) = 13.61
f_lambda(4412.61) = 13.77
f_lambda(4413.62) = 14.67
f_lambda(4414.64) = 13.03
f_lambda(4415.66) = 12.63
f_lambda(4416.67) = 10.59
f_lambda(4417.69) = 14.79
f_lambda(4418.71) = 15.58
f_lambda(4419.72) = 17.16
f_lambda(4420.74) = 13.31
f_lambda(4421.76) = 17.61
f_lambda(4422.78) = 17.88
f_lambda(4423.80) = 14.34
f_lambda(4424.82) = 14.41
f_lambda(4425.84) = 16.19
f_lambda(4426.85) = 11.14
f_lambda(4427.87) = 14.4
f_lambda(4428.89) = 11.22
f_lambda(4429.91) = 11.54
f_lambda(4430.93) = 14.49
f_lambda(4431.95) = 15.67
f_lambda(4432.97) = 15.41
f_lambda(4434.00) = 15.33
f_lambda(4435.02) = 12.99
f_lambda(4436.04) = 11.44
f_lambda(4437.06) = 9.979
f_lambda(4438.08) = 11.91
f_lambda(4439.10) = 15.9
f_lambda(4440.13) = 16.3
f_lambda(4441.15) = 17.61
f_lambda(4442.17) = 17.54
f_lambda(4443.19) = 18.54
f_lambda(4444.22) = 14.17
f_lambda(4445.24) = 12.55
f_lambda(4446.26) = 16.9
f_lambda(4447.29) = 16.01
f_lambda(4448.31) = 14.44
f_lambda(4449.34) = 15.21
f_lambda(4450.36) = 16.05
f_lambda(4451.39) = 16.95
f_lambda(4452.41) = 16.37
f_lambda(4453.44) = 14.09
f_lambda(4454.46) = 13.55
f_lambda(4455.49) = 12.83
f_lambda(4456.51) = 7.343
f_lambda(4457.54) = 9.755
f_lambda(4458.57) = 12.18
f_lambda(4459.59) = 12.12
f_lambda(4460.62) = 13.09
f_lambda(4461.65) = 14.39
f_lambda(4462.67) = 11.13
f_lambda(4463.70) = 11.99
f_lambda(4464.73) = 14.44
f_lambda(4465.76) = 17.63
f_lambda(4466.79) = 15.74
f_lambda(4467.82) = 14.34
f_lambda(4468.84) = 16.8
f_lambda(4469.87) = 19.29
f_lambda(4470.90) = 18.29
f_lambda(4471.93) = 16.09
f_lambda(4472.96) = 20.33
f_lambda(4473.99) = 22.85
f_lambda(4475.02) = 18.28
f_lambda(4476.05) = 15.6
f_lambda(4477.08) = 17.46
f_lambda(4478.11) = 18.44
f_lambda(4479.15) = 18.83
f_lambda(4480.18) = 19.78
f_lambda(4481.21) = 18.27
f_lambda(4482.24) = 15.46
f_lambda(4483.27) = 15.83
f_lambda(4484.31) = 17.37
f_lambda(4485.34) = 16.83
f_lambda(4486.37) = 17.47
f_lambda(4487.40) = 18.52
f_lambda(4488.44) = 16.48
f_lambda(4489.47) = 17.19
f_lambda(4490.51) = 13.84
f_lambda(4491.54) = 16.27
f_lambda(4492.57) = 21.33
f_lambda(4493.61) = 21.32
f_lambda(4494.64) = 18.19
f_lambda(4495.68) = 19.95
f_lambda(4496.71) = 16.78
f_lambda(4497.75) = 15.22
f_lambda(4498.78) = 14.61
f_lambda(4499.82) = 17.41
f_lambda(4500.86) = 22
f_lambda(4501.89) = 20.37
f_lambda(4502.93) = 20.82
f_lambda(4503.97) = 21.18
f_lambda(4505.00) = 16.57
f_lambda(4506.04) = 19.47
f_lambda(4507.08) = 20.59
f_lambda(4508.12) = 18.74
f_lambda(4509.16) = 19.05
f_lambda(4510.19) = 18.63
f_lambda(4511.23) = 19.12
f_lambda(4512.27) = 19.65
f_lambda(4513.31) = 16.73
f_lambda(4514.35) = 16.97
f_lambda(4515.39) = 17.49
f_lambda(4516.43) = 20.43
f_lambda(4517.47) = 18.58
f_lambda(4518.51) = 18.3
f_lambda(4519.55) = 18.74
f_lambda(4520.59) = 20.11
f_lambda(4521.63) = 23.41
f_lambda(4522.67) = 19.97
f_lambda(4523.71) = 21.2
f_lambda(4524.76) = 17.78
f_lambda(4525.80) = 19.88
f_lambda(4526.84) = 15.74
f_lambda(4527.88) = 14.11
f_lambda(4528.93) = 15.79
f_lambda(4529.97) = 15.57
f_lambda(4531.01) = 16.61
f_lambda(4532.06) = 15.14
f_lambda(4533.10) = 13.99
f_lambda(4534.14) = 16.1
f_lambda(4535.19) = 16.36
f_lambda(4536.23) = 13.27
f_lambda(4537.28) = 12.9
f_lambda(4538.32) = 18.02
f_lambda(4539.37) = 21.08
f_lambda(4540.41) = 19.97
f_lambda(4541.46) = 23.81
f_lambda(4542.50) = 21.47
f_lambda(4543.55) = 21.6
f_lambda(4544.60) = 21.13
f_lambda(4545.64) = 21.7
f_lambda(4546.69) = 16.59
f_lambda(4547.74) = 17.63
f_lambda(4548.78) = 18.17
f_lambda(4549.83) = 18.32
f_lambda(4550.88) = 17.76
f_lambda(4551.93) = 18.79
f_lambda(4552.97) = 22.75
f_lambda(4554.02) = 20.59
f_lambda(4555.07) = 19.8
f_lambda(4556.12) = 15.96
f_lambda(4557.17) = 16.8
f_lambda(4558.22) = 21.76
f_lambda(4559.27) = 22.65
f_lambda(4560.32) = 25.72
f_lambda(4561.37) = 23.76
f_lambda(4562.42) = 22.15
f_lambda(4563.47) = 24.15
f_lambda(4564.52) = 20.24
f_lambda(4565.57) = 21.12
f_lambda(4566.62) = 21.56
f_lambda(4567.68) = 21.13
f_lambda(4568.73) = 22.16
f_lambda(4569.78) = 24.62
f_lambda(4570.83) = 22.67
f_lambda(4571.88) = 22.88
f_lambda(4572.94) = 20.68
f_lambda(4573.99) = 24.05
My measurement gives 0.24 mag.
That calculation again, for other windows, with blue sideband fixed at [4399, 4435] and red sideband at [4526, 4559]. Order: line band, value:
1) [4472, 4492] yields -0.108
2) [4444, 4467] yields 0.088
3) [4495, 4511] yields -0.126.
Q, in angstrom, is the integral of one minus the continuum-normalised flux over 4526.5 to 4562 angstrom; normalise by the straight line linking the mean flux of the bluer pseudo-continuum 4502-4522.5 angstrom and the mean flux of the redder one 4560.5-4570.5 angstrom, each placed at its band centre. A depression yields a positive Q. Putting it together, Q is 4.4 angstrom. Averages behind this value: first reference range 19.2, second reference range 22.5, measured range 18.6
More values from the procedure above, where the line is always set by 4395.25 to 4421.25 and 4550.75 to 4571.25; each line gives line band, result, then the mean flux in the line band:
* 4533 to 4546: 1.01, 18.7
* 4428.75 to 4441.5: 0.71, 13.9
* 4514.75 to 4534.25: 1.54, 17.9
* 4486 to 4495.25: -0.13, 17.9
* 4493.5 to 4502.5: -0.15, 18.3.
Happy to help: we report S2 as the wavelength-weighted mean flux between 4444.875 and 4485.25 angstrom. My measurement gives 15.6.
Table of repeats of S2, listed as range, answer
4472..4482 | 18.7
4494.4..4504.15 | 18.6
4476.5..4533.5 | 18.1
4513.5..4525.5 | 19.3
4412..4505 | 15.7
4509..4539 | 17.6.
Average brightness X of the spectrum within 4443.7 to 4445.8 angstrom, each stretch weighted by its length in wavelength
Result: 13.5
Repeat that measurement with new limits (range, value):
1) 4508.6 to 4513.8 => 18.7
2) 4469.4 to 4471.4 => 18.8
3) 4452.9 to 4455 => 13.8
